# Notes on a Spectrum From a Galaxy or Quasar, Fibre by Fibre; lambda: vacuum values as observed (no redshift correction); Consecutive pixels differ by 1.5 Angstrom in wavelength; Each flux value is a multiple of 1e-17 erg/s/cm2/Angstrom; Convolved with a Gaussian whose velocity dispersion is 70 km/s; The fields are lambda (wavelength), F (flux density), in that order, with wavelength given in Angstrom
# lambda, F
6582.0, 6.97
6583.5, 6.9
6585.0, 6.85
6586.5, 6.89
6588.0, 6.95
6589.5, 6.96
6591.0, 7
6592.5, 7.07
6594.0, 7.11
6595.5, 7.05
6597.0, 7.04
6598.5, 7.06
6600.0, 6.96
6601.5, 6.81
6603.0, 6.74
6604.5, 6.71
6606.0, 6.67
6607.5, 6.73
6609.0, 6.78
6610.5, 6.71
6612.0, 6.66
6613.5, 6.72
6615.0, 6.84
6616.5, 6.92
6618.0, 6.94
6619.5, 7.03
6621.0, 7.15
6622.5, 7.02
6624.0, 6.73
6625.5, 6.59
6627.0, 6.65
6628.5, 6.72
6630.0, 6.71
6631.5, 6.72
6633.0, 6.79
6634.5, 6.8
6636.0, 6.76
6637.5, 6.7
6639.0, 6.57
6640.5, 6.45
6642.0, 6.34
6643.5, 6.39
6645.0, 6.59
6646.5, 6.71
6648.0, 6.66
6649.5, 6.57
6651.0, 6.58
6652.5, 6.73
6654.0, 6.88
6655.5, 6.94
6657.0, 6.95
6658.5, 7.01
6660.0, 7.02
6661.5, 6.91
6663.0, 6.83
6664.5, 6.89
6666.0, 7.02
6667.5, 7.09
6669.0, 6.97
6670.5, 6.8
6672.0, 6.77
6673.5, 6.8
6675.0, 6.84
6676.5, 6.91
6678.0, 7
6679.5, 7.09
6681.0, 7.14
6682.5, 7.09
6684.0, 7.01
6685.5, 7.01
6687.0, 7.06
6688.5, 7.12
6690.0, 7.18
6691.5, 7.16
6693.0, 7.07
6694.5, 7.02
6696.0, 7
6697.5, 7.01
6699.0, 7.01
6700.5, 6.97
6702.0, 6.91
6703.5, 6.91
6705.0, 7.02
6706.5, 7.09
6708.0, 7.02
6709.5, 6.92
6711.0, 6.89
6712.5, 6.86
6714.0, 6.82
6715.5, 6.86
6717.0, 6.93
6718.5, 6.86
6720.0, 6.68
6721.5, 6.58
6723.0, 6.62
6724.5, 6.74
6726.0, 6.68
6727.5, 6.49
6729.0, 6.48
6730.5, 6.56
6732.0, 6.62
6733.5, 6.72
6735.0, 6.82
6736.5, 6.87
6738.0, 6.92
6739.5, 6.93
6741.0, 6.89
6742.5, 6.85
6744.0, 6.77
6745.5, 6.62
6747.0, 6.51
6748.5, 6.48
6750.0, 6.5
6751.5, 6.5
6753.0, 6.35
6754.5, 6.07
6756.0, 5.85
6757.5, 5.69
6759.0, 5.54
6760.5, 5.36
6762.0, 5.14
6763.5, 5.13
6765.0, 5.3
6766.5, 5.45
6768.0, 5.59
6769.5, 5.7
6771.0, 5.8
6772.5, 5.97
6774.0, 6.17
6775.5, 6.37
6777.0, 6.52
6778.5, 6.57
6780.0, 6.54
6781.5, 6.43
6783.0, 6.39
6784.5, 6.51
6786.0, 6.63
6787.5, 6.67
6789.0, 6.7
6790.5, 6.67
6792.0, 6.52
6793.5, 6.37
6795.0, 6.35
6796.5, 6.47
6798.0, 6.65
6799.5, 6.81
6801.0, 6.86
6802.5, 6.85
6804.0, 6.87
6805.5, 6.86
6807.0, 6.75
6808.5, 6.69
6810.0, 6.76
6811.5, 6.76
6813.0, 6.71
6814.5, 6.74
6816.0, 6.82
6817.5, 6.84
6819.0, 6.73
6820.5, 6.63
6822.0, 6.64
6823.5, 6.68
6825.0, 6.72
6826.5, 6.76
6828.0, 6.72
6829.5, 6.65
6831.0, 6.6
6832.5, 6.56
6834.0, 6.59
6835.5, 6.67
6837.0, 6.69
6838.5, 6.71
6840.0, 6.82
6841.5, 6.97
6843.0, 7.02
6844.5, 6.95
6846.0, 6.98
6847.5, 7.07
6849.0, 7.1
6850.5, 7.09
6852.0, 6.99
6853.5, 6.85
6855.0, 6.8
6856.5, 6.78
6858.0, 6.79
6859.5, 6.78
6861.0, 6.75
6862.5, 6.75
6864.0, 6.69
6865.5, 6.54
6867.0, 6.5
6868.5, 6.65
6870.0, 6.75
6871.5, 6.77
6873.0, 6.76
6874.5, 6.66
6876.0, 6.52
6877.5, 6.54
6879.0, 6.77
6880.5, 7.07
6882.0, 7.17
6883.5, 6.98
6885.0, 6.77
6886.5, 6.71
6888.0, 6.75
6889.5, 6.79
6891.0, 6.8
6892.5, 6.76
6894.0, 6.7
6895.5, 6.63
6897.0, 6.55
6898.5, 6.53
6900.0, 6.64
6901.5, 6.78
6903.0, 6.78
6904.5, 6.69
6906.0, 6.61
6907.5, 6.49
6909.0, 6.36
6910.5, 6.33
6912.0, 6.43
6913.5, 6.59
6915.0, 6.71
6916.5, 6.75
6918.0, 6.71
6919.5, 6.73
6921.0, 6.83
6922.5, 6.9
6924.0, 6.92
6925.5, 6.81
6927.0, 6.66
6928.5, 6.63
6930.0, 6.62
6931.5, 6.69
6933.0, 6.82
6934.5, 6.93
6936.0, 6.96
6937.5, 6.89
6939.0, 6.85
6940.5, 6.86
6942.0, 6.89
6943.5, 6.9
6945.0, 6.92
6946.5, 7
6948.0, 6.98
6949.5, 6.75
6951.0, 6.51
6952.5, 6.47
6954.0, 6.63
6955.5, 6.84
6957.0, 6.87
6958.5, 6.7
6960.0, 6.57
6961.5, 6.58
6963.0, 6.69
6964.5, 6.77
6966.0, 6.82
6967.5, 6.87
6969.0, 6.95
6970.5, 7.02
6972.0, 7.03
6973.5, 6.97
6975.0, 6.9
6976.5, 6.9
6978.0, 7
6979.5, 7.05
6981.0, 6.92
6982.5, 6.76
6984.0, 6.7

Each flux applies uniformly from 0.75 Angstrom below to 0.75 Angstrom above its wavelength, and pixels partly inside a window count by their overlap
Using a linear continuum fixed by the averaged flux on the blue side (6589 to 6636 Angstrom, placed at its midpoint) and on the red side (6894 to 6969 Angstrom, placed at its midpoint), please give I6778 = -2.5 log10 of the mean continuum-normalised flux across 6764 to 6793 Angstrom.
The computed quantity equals 0.09 mag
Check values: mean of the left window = 6.85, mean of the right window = 6.73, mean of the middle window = 6.23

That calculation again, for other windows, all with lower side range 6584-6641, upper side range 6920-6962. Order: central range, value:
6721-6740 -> 0.020 mag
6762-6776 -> 0.198 mag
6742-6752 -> 0.034 mag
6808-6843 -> 0.013 mag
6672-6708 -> -0.030 mag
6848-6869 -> 0.000 mag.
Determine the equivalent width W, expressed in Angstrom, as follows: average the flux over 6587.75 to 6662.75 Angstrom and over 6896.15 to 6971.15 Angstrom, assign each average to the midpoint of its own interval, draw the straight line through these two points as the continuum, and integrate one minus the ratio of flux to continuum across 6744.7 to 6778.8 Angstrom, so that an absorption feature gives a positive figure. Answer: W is 4.1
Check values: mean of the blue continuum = 6.8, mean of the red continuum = 6.74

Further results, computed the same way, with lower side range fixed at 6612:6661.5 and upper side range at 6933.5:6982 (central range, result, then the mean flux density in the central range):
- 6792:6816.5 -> 0.4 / 6.7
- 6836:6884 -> 0.0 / 6.82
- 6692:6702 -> -0.3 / 7.01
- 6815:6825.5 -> 0.1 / 6.72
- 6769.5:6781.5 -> 1.0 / 6.25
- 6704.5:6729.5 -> -0.1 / 6.8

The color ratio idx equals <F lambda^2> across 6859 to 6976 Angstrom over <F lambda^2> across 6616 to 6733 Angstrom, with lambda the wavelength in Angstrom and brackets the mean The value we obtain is 1.1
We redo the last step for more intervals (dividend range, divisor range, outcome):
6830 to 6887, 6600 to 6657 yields 1.08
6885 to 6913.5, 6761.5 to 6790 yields 1.13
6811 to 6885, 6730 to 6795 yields 1.10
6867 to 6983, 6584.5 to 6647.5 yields 1.09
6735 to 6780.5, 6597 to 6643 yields 0.95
